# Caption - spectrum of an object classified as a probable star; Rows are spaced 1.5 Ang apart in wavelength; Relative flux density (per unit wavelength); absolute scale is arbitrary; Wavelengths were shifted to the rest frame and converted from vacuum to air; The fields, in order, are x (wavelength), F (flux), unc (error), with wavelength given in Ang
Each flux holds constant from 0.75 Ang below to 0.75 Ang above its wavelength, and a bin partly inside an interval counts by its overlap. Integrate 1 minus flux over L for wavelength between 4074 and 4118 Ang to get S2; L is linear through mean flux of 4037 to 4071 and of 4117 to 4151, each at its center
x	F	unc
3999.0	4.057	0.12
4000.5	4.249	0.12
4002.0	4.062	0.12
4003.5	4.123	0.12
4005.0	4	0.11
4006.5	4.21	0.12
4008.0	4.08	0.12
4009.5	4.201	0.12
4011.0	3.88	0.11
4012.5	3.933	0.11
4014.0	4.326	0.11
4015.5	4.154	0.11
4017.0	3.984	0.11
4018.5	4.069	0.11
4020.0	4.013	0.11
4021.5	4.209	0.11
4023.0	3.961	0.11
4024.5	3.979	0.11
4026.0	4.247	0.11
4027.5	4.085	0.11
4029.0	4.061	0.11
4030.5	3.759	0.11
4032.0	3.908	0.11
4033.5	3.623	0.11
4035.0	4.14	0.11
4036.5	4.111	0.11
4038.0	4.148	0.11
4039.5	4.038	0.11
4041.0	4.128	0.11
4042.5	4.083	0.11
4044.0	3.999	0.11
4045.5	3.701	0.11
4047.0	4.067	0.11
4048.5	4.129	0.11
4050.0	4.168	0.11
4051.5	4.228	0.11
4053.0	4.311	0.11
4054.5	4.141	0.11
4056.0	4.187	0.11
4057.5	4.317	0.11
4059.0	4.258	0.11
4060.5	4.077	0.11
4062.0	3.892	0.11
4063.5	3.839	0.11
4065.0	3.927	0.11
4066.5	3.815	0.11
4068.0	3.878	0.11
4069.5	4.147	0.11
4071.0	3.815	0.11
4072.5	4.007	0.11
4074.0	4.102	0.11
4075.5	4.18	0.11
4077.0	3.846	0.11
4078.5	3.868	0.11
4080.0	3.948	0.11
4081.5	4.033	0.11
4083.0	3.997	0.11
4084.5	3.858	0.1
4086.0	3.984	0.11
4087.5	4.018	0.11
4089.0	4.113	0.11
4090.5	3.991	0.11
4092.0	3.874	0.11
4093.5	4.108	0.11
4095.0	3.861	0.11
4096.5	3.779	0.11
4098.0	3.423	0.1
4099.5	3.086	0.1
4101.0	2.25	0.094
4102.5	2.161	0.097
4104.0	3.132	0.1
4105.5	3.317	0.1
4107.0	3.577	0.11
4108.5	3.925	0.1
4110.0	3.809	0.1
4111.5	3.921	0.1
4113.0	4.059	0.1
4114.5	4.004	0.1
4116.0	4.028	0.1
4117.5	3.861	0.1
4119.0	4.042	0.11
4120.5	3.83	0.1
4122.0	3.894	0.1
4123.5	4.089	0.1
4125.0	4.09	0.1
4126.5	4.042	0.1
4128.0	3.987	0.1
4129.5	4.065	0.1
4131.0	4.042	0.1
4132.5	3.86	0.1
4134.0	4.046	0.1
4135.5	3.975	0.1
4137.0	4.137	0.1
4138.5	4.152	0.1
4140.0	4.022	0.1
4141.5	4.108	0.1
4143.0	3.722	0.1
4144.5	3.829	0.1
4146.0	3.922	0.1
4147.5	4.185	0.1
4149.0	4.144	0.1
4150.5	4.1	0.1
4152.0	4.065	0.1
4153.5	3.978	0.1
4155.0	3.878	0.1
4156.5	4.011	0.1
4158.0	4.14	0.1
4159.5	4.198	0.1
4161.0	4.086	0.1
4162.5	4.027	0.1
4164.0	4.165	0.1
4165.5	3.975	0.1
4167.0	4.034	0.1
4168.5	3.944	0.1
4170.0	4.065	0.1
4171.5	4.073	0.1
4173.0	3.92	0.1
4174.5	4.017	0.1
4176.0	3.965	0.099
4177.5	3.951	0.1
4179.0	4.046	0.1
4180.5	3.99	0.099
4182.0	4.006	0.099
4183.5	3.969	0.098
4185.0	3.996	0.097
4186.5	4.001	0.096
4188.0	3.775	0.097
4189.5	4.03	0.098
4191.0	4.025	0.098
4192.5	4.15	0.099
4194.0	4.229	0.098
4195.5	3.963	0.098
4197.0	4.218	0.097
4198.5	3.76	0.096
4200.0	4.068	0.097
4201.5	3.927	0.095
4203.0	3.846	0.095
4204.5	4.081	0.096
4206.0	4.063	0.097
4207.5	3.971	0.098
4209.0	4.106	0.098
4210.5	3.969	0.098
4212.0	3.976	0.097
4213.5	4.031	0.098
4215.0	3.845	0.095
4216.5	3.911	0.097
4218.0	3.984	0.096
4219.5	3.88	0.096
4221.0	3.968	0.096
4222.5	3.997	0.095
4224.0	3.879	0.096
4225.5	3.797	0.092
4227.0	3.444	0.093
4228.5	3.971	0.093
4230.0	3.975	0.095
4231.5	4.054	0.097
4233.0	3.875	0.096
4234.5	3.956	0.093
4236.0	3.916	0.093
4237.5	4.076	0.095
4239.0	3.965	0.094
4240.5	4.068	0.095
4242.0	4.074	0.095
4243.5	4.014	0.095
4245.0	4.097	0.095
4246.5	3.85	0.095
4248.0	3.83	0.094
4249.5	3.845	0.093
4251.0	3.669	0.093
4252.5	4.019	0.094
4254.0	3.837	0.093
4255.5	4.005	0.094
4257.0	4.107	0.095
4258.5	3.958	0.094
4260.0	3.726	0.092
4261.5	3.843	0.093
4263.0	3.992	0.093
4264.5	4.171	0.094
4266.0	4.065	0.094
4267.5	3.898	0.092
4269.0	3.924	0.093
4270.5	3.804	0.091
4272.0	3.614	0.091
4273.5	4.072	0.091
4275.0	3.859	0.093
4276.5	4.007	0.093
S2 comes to 3.3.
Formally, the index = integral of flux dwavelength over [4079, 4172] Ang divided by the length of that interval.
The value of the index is 3.89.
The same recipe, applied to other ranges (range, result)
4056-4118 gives 3.81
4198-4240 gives 3.94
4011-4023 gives 4.08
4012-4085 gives 4.04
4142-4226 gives 4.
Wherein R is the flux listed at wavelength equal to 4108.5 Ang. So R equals 3.925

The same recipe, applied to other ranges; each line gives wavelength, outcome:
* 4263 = 3.992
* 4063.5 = 3.839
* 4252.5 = 4.019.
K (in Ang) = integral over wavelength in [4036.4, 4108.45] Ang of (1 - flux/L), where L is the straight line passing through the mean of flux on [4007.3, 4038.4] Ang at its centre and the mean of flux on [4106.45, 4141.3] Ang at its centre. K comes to 2.5 Ang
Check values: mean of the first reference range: 4.04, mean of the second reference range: 3.98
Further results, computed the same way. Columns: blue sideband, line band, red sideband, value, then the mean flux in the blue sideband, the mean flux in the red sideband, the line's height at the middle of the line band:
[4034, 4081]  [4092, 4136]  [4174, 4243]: 3.1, 4.05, 3.97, 4.02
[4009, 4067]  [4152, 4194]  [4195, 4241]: -0.4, 4.05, 3.95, 3.98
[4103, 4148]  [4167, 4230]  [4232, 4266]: -0.6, 3.91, 3.95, 3.94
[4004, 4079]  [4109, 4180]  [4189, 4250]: -0.2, 4.05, 3.97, 4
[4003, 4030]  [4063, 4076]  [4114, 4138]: 0.2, 4.08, 4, 4.04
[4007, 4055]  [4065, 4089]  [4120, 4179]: 0.4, 4.06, 4.02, 4.04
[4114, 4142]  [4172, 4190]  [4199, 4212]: 0.1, 4.01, 4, 4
